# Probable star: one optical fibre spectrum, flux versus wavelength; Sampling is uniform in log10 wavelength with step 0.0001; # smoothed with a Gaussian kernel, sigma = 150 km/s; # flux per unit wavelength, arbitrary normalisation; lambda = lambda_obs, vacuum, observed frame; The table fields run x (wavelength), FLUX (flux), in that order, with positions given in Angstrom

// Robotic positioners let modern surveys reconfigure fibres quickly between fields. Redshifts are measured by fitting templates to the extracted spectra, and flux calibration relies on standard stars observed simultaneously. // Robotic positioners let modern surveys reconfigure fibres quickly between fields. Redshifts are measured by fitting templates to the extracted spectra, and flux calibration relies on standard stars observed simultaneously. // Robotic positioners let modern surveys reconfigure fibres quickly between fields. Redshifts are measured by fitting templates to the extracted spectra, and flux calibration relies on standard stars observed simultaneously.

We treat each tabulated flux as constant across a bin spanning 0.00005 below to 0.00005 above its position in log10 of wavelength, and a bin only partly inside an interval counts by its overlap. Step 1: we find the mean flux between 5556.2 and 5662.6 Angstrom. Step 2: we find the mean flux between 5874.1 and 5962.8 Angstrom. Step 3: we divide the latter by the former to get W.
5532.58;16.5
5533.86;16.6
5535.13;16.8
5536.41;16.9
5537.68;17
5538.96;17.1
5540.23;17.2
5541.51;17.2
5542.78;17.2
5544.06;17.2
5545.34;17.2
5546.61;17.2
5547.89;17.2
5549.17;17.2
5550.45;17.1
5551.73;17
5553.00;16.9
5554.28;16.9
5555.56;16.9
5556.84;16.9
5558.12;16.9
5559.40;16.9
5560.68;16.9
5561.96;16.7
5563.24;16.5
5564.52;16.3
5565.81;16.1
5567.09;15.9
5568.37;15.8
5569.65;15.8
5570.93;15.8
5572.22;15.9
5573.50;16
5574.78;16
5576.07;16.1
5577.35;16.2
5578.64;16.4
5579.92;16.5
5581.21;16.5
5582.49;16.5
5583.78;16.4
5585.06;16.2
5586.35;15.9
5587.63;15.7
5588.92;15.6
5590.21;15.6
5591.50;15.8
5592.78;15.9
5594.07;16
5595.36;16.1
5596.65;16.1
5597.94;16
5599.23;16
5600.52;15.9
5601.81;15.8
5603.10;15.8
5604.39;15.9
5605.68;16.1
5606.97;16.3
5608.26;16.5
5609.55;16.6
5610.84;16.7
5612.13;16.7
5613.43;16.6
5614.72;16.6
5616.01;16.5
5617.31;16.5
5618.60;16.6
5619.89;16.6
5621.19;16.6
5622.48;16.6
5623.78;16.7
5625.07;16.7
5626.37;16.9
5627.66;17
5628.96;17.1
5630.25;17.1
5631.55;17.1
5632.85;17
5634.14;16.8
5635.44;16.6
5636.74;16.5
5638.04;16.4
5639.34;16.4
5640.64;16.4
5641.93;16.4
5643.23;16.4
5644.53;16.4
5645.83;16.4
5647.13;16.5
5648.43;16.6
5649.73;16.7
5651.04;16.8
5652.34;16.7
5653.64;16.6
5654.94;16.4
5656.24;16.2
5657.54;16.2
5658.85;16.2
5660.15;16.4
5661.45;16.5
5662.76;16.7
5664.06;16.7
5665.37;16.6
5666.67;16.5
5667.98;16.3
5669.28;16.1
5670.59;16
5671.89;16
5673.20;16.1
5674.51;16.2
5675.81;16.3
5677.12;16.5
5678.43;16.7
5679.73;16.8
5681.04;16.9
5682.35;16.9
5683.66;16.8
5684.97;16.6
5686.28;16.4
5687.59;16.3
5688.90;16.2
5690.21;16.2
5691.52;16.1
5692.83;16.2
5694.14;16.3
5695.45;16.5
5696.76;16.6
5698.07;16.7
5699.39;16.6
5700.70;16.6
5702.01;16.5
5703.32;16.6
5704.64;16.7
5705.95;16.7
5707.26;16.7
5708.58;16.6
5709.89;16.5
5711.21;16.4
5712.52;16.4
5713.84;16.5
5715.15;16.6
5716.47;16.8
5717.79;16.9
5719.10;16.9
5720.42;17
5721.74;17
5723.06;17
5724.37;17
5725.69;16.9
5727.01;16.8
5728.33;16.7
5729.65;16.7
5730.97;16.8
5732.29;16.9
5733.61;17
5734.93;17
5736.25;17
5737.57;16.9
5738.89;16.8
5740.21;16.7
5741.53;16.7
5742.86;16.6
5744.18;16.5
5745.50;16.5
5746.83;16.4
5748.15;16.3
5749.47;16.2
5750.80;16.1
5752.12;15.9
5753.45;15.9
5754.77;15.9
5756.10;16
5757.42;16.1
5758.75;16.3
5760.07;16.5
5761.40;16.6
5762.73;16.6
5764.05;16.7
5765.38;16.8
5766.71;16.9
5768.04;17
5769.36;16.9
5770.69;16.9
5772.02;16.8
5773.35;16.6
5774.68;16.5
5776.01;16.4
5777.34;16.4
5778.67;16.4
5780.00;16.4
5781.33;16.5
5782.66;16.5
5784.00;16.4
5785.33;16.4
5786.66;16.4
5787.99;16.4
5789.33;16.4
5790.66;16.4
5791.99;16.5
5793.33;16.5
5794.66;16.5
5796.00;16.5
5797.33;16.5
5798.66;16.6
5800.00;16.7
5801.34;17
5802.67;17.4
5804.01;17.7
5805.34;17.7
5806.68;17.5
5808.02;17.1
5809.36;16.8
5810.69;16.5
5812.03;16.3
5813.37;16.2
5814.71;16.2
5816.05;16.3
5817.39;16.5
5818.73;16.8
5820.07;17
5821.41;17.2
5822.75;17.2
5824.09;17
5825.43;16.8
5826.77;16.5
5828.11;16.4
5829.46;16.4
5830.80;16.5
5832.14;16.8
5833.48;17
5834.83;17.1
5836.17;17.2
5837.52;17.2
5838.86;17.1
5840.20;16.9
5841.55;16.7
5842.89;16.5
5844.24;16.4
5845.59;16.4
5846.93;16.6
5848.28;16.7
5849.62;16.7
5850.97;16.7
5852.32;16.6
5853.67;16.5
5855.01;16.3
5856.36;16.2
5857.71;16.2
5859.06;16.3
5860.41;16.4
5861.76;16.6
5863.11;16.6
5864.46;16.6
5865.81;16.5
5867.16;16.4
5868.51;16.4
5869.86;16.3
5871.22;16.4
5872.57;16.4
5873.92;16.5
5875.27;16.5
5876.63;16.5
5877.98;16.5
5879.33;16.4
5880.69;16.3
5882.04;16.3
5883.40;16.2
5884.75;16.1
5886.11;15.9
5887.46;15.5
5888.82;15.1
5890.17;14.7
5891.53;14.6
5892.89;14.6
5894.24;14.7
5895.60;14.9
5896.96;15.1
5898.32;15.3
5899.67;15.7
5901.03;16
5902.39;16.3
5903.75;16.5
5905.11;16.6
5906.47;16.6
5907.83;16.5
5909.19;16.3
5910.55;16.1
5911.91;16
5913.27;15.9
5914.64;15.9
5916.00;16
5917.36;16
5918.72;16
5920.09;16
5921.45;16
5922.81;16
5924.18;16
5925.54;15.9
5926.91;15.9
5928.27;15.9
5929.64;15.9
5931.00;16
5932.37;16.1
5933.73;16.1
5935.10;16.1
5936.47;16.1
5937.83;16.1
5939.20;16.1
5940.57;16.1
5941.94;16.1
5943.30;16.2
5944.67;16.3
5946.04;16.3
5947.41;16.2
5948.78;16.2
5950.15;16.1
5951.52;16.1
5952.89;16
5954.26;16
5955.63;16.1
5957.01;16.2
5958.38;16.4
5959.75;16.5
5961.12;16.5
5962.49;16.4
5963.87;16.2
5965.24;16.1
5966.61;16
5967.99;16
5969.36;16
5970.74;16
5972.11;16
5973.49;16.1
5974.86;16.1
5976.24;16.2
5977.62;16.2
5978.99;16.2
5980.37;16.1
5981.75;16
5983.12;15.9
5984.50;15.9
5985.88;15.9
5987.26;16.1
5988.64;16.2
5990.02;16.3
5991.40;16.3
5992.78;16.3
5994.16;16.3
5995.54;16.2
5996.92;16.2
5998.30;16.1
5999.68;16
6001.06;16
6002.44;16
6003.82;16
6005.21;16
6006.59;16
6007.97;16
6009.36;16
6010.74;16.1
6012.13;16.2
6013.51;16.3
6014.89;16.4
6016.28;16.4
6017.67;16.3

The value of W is 0.98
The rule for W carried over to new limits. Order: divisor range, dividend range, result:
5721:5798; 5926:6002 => 0.97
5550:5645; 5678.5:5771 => 1.01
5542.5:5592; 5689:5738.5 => 1.01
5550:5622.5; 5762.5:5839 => 1.03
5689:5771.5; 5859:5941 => 0.97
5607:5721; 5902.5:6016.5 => 0.97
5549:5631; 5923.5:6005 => 0.98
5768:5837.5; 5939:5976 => 0.97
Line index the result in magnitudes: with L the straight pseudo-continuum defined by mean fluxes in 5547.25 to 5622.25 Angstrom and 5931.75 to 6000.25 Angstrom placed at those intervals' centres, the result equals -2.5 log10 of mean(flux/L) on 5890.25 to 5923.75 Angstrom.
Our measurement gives 0.03 mag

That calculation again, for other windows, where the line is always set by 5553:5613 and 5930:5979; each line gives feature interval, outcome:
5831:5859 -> -0.03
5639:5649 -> -0.02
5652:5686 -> -0.02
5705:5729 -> -0.04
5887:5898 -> 0.09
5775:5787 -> -0.02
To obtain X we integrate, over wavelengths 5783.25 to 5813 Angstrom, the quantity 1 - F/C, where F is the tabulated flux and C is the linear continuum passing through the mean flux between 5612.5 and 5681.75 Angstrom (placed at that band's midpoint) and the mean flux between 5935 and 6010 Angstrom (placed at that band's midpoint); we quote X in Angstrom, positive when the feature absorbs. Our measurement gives -0.7 Angstrom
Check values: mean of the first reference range 16.5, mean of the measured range 16.7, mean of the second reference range 16.1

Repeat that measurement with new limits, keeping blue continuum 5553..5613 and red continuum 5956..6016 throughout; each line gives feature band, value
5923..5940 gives 0.1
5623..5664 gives -1.0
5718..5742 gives -1.0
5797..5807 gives -0.6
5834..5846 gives -0.5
